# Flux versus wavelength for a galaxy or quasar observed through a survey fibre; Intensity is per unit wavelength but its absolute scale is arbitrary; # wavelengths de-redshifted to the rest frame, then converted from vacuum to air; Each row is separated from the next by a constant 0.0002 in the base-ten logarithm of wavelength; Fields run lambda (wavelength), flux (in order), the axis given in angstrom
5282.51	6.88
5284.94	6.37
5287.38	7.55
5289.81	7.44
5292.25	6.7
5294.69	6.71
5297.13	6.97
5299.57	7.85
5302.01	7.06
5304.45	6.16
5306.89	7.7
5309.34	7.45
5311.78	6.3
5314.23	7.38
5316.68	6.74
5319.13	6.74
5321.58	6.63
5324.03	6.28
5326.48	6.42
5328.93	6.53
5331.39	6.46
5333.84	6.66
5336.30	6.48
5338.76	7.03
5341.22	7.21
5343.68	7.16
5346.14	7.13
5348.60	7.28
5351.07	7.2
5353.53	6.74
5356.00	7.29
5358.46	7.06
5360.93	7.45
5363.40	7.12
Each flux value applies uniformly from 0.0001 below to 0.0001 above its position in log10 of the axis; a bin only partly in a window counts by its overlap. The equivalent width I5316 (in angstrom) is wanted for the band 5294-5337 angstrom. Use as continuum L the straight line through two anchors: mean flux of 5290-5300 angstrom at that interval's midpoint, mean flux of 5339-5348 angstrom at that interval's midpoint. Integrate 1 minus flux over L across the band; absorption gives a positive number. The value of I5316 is 1.66 angstrom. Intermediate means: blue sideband 7.03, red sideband 7.16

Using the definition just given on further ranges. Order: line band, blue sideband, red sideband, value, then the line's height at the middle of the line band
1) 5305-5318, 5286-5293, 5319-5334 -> -0.48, 6.81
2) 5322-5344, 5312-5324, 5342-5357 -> 0.86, 6.94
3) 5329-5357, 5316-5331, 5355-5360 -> -0.12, 6.92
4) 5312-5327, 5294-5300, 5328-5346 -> 0.58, 6.95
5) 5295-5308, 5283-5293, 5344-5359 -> -0.13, 7.04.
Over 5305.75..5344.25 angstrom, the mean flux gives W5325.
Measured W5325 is 6.81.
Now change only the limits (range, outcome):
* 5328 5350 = 6.89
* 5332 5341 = 6.76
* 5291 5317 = 7.01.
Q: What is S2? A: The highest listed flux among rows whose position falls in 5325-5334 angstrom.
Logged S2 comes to 6.66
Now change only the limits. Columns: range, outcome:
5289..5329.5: 7.85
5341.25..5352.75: 7.28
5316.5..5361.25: 7.45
